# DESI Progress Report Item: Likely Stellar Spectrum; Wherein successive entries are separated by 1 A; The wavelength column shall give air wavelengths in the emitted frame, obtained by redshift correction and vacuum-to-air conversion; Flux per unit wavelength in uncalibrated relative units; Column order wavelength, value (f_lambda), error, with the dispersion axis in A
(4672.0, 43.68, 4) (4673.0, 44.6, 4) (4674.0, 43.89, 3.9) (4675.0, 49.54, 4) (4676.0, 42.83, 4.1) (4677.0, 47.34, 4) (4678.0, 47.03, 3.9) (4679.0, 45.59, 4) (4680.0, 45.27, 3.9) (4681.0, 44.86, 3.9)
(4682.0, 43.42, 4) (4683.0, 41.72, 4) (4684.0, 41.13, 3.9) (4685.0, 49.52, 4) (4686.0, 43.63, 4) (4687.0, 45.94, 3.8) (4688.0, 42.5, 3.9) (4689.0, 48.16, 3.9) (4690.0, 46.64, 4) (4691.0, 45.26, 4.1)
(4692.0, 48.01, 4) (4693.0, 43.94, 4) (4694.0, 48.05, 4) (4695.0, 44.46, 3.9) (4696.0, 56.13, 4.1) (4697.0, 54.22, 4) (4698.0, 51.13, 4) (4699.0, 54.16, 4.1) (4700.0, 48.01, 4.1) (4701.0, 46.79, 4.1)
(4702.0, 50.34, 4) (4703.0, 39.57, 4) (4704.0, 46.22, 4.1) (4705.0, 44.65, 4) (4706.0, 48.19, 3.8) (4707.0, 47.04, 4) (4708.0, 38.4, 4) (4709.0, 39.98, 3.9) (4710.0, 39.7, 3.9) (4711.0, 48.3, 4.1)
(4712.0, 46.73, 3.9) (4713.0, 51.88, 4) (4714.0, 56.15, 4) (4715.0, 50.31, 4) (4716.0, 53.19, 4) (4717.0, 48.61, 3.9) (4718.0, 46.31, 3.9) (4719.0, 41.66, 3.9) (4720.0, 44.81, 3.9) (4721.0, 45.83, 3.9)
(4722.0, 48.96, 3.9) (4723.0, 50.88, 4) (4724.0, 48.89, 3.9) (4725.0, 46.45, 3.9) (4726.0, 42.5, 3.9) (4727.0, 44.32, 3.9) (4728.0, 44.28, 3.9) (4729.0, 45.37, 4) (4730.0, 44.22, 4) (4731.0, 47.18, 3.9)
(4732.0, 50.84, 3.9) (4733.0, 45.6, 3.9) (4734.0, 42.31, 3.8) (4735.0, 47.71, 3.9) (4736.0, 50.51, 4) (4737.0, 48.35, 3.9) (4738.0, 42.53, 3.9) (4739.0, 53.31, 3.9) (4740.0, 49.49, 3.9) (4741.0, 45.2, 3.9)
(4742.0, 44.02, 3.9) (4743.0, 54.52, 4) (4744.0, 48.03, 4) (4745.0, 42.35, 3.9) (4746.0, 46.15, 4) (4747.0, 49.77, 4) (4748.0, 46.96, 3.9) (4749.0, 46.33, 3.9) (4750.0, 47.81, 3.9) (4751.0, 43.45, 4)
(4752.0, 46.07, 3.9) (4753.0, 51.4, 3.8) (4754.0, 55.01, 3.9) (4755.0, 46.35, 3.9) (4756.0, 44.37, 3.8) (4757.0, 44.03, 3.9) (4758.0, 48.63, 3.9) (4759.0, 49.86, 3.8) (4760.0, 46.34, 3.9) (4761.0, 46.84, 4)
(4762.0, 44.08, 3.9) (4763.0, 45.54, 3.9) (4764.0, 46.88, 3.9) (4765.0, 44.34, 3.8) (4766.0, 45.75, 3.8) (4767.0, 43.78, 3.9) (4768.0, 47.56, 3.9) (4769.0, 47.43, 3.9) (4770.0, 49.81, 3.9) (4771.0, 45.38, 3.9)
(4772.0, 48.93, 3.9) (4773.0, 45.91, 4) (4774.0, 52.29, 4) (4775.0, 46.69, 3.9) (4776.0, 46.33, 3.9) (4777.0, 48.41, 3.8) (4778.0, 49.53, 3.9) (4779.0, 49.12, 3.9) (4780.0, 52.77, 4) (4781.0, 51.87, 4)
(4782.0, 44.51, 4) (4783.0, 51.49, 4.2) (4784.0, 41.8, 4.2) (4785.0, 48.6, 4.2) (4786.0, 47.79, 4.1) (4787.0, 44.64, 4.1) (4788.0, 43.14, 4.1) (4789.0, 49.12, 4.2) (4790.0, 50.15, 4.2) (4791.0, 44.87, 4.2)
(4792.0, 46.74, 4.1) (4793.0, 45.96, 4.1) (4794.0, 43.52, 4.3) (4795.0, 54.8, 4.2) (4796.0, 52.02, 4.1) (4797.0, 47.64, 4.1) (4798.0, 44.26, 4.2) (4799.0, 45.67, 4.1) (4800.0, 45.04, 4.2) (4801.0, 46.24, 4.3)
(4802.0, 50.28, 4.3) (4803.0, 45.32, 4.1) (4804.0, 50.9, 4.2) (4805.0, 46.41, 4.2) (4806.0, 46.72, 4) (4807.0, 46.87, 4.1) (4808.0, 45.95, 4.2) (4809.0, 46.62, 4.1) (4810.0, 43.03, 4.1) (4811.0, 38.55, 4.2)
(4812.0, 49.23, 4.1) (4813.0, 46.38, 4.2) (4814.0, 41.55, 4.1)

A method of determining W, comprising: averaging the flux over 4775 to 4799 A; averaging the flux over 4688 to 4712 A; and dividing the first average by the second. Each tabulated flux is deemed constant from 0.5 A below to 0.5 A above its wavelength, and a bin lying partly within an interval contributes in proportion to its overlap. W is 1.0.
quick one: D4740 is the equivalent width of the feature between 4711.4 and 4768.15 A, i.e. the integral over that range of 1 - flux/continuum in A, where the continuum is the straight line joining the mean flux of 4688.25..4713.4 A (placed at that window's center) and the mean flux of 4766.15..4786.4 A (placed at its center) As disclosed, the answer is 0.3 A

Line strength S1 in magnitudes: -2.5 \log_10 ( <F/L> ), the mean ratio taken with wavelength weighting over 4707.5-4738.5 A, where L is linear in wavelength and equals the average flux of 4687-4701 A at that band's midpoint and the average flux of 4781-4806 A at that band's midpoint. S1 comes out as 0.034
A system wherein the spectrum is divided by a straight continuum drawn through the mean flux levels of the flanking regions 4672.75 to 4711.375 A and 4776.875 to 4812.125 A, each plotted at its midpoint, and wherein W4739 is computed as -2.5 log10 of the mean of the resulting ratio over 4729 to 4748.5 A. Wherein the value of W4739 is -0.02 mag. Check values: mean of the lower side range 46.1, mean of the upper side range 47.2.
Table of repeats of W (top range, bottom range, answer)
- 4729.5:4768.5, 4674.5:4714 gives 1.01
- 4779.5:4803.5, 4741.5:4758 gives 1.00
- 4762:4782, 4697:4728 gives 1.01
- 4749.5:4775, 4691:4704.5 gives 0.97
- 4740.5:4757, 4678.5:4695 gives 1.05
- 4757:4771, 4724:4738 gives 1.01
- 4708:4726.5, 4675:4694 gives 1.04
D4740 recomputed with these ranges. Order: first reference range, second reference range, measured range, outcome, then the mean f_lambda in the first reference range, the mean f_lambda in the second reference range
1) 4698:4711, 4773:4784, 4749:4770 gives 0.50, 45.6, 48.8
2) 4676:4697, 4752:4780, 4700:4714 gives 0.22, 46.1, 47.5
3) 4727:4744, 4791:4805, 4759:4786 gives -0.07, 47.2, 47.4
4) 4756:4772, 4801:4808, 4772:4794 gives -0.33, 46.4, 47.5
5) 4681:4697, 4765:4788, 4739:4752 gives -0.04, 46.1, 47.6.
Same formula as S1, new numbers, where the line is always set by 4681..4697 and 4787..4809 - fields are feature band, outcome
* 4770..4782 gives -0.040 mag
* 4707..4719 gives -0.015 mag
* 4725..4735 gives 0.027 mag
